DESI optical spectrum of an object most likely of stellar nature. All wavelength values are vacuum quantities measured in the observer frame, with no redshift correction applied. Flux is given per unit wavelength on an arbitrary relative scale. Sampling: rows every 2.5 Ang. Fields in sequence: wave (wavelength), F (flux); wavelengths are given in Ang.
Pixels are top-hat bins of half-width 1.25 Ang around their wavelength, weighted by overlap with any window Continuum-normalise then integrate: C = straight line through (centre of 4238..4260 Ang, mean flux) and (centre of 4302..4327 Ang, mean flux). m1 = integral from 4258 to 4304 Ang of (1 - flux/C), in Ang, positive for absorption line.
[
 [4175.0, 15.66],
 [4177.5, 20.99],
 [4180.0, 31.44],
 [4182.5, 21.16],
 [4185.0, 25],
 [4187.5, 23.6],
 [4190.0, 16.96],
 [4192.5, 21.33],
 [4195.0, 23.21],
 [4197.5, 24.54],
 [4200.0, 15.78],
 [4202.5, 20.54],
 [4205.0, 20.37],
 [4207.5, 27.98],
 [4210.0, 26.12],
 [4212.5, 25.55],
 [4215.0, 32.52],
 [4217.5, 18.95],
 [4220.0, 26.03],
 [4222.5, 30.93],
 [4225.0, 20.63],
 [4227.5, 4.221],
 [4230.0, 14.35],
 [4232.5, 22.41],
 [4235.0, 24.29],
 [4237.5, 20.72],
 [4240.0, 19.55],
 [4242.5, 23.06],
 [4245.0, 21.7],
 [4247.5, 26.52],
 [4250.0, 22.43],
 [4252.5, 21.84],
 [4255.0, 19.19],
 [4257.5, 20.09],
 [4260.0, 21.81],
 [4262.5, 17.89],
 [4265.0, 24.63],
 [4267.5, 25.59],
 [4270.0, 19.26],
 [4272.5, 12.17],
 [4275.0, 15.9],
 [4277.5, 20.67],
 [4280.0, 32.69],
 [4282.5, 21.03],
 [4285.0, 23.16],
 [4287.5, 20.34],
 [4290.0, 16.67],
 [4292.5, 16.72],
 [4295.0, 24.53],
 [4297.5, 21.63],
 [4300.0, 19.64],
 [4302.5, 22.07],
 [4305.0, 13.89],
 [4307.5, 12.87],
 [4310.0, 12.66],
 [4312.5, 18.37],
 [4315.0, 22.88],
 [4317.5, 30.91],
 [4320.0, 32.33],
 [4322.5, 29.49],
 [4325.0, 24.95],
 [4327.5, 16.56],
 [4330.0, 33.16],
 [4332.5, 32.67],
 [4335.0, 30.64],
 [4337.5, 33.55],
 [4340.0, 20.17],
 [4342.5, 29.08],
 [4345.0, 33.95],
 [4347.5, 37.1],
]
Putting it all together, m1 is 2.0 Ang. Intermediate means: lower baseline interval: 21.8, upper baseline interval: 21.9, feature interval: 20.9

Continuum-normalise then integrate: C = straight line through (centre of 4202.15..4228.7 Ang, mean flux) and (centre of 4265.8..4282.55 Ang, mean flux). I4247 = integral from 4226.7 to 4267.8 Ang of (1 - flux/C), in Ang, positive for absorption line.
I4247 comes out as 2.5 Ang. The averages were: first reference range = 23.2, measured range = 20.7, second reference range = 21.1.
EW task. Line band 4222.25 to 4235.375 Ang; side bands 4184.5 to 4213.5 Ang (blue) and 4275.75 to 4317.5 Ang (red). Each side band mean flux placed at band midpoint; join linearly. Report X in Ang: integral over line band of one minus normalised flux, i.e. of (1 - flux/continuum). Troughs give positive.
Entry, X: 2.1 Ang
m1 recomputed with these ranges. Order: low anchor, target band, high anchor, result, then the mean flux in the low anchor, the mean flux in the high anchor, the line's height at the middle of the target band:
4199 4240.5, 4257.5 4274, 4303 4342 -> 2.05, 21.9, 24.4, 23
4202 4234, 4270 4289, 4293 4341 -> 2.09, 22.4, 23.7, 23.2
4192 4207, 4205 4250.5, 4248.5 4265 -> -3.19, 21.3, 20.9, 21.1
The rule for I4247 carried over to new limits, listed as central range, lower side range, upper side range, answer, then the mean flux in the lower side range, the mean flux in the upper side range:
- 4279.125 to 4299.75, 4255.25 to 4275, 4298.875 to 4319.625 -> -2.1 Ang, 19.9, 19.7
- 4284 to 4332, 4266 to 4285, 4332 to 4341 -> 6.9 Ang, 21.2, 29.2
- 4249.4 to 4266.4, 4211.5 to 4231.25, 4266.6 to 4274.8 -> -1.7 Ang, 21.6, 18.3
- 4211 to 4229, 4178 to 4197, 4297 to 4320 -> -0.2 Ang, 23.2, 20.1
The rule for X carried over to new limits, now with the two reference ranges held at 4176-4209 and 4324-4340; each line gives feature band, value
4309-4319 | 2.1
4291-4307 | 4.4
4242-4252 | 0.5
